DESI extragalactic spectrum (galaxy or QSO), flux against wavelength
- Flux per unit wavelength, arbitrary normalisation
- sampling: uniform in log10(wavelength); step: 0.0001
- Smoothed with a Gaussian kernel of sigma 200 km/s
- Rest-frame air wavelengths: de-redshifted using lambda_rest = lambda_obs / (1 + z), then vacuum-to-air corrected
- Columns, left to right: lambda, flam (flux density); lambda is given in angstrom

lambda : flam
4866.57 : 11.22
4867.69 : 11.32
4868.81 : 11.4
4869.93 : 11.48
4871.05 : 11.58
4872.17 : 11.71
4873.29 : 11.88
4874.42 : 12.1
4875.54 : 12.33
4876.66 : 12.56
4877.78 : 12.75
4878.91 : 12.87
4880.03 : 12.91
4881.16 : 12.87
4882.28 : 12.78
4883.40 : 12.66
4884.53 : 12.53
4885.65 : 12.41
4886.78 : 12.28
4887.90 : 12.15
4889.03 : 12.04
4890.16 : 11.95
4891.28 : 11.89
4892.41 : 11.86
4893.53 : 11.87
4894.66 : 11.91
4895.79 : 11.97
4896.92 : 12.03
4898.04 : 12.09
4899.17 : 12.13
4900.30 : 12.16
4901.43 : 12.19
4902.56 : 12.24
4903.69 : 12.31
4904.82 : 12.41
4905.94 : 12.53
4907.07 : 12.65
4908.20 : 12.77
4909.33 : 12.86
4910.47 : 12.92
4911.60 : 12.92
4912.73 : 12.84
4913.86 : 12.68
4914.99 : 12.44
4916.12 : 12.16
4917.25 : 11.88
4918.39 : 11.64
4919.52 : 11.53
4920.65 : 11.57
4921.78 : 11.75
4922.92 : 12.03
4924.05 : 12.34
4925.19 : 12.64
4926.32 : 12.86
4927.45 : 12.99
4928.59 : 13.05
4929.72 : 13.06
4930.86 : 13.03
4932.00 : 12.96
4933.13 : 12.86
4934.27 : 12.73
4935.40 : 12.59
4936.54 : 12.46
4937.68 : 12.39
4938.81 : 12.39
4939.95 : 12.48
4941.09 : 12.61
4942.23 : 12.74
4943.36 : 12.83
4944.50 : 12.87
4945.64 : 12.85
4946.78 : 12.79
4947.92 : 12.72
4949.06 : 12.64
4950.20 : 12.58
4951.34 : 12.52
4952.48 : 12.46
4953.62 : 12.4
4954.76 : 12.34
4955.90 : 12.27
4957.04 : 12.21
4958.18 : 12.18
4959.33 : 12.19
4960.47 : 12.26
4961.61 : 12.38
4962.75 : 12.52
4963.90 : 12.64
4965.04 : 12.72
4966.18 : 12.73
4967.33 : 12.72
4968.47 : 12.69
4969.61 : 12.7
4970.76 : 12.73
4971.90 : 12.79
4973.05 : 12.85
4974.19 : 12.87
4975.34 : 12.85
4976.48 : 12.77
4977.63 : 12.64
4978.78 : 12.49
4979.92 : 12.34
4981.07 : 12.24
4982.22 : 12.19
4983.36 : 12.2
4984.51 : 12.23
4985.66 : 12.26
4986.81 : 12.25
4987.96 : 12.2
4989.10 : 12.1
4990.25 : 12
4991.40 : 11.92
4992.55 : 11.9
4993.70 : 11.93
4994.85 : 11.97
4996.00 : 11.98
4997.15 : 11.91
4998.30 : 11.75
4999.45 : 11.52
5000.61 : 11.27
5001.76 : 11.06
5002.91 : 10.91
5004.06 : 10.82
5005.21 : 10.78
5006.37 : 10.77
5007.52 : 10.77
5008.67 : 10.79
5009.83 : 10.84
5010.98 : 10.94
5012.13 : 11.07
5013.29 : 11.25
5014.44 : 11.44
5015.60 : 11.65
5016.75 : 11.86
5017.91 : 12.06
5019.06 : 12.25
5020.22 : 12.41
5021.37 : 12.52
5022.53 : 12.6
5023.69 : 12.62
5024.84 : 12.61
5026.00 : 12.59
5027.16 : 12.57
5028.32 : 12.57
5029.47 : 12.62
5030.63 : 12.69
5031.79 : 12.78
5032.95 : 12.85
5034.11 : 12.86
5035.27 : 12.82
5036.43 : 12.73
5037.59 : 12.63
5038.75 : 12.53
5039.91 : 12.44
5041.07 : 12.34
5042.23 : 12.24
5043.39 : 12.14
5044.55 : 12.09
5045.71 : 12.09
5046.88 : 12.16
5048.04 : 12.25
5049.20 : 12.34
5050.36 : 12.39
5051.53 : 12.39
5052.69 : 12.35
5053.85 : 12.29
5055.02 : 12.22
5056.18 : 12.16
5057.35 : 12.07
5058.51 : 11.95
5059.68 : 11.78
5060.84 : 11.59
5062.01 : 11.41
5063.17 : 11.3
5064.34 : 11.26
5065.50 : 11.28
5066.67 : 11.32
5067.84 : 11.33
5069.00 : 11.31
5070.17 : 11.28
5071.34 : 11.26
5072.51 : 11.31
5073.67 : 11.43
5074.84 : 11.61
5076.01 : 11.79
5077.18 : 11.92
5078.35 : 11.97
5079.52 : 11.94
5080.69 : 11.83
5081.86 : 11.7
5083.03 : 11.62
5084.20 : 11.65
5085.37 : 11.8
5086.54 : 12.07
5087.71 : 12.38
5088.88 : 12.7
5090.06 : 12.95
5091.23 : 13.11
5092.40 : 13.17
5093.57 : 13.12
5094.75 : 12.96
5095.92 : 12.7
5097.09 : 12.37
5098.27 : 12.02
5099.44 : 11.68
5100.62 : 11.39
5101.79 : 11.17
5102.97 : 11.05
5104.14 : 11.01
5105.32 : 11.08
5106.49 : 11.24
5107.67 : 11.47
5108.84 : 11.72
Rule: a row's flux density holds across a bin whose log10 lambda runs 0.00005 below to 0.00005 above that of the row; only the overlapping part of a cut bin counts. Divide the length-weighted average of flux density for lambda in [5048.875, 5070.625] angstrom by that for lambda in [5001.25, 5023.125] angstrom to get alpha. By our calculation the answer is 1.0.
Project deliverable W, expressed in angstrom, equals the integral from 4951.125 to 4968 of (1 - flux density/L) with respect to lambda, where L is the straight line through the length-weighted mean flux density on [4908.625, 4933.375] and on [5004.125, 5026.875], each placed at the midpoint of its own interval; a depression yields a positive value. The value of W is -0.4 angstrom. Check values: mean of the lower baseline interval 12.5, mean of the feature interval 12.4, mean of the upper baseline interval 11.7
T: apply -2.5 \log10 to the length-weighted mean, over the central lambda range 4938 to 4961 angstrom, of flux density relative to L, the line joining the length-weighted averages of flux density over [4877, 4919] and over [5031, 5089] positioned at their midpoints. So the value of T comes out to -0.024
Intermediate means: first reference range 12.4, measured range 12.5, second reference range 12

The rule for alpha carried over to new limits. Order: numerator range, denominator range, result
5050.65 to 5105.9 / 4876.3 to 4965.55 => 0.95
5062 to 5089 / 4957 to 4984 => 0.93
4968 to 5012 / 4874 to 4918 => 0.96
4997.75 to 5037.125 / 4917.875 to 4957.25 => 0.95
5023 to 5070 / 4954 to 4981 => 0.97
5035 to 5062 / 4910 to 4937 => 0.98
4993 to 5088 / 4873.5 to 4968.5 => 0.95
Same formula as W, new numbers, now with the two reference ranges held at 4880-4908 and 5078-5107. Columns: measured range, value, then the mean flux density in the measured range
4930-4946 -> -0.64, 12.7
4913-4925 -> 0.19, 12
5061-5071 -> 0.61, 11.3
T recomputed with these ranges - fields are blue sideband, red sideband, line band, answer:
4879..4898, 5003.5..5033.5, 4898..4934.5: -0.02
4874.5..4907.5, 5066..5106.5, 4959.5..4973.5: -0.04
